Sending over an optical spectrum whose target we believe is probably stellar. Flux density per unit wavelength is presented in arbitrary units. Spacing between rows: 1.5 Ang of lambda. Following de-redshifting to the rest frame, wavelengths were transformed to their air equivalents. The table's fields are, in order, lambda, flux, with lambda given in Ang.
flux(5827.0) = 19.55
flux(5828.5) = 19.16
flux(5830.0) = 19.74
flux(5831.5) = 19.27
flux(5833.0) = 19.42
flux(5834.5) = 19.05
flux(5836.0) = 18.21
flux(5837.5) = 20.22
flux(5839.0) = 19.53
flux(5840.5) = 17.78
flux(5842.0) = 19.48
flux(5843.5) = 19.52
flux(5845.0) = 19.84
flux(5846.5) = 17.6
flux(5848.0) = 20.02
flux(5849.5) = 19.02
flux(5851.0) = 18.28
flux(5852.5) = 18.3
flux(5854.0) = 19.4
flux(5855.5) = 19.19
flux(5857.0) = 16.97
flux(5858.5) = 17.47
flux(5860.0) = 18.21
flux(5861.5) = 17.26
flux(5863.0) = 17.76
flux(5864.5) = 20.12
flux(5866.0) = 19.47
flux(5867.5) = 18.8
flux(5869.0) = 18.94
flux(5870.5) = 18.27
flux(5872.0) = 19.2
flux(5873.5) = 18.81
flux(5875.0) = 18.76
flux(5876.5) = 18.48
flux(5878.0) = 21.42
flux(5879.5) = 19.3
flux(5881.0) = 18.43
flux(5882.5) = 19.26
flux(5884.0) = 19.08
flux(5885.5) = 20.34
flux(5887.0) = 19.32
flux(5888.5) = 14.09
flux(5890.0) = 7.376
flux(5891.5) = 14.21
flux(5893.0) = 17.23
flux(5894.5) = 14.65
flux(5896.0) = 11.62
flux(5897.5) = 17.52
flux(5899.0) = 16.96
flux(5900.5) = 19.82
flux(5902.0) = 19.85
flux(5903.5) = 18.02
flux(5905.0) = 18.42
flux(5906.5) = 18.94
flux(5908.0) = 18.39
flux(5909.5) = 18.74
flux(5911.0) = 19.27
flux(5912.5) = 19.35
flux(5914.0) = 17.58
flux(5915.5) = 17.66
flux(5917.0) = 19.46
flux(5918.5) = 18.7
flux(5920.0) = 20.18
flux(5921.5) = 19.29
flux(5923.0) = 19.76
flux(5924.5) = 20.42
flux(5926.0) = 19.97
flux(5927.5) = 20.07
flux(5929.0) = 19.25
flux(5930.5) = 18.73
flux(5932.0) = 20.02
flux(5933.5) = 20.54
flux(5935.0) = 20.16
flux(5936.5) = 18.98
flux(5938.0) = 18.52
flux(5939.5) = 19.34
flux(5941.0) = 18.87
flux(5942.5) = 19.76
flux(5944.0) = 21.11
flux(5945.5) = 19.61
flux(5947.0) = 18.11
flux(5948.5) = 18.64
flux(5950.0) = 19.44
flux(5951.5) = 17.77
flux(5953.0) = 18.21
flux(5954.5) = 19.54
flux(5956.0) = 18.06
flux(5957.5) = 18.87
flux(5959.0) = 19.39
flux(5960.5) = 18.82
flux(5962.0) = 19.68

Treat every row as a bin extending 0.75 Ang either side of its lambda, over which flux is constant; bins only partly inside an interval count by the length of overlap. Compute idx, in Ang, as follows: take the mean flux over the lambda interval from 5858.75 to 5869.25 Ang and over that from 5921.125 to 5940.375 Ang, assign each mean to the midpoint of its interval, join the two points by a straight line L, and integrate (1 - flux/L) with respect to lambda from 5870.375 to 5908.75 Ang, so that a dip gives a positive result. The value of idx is 2.8 Ang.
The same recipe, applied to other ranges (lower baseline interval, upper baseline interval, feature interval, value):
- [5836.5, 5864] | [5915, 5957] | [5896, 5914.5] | 0.7 Ang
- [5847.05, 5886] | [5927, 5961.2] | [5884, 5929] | 2.7 Ang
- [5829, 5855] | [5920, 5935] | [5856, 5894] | 2.8 Ang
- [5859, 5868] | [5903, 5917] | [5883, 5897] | 2.4 Ang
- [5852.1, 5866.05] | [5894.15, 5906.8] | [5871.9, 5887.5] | -1.3 Ang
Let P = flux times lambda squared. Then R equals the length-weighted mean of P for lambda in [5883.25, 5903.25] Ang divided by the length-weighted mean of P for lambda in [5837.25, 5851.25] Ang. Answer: 0.9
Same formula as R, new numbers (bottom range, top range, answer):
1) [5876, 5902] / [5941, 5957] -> 1.14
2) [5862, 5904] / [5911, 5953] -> 1.11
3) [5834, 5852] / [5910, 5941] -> 1.05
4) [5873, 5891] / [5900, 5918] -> 1.06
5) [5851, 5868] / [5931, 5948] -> 1.09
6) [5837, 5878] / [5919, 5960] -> 1.06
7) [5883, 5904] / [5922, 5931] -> 1.21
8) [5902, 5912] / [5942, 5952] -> 1.04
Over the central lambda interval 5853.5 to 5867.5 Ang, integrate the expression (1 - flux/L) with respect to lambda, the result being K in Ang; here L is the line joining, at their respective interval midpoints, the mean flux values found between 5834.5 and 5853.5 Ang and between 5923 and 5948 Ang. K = 0.49 Ang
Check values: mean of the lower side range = 19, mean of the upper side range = 19.6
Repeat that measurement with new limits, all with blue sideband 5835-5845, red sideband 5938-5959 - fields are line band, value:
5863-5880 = -0.03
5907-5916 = 0.25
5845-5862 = 0.65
